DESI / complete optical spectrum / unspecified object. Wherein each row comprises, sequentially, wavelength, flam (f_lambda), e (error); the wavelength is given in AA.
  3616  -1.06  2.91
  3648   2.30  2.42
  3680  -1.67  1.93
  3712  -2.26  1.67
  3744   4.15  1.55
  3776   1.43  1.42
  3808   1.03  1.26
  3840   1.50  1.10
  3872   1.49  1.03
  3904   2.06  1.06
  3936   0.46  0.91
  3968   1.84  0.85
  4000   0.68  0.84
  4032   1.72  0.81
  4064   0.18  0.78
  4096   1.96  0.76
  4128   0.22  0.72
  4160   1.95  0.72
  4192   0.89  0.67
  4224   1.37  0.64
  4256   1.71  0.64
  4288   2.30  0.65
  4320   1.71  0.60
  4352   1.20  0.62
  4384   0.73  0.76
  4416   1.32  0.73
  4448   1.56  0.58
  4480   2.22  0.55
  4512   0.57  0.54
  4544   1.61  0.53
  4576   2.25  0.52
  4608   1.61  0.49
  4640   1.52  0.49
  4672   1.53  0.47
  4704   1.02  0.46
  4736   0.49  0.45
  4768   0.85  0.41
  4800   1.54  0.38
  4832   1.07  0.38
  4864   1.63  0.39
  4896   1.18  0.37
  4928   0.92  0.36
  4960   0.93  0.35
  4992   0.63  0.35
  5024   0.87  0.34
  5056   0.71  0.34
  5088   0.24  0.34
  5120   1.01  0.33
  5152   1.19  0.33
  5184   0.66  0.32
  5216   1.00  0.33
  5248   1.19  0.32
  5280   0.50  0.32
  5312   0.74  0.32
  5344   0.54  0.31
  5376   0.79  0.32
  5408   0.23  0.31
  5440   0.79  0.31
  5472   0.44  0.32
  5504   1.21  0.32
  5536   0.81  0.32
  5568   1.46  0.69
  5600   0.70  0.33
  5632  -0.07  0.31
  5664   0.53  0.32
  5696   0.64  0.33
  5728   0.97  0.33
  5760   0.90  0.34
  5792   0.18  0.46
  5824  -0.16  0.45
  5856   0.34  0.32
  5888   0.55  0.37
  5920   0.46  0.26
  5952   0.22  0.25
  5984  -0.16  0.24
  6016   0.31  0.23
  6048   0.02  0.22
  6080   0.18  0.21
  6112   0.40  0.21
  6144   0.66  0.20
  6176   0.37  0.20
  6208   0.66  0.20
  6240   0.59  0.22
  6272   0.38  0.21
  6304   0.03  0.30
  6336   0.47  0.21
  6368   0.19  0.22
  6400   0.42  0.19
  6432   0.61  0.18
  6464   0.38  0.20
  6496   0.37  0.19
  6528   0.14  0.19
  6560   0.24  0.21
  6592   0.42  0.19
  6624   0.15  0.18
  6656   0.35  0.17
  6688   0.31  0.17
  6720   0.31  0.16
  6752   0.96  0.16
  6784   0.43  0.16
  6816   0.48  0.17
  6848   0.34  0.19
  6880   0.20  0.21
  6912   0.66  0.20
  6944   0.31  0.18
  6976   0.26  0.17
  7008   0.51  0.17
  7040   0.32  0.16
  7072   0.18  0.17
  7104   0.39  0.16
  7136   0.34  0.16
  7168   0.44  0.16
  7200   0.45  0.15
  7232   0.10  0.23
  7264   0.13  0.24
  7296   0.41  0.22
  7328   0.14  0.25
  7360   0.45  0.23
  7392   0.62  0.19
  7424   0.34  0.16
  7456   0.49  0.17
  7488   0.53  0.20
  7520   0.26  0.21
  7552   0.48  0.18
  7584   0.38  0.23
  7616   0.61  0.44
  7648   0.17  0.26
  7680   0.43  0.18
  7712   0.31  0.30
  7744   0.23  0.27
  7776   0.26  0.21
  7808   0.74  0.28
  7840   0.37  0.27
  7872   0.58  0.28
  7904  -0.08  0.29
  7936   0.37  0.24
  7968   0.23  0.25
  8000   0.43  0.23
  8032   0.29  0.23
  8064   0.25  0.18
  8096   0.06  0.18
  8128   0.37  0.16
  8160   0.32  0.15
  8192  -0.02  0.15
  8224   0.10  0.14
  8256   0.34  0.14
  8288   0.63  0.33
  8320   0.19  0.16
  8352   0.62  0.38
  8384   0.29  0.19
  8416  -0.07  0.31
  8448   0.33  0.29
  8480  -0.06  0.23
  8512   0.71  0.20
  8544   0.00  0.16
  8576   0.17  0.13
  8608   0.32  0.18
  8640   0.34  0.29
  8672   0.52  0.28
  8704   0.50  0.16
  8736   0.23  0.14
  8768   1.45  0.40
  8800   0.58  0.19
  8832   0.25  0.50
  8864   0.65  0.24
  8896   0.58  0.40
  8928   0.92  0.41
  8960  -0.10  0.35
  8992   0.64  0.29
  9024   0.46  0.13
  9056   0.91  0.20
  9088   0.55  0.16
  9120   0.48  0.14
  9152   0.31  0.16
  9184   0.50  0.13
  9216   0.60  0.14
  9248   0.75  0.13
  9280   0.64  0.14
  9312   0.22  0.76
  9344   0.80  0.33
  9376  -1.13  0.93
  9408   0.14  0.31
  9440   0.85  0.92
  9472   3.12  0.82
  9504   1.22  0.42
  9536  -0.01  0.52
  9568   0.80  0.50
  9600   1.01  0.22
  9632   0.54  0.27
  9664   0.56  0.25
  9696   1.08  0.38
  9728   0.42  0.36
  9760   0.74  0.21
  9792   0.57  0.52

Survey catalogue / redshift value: 1.542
